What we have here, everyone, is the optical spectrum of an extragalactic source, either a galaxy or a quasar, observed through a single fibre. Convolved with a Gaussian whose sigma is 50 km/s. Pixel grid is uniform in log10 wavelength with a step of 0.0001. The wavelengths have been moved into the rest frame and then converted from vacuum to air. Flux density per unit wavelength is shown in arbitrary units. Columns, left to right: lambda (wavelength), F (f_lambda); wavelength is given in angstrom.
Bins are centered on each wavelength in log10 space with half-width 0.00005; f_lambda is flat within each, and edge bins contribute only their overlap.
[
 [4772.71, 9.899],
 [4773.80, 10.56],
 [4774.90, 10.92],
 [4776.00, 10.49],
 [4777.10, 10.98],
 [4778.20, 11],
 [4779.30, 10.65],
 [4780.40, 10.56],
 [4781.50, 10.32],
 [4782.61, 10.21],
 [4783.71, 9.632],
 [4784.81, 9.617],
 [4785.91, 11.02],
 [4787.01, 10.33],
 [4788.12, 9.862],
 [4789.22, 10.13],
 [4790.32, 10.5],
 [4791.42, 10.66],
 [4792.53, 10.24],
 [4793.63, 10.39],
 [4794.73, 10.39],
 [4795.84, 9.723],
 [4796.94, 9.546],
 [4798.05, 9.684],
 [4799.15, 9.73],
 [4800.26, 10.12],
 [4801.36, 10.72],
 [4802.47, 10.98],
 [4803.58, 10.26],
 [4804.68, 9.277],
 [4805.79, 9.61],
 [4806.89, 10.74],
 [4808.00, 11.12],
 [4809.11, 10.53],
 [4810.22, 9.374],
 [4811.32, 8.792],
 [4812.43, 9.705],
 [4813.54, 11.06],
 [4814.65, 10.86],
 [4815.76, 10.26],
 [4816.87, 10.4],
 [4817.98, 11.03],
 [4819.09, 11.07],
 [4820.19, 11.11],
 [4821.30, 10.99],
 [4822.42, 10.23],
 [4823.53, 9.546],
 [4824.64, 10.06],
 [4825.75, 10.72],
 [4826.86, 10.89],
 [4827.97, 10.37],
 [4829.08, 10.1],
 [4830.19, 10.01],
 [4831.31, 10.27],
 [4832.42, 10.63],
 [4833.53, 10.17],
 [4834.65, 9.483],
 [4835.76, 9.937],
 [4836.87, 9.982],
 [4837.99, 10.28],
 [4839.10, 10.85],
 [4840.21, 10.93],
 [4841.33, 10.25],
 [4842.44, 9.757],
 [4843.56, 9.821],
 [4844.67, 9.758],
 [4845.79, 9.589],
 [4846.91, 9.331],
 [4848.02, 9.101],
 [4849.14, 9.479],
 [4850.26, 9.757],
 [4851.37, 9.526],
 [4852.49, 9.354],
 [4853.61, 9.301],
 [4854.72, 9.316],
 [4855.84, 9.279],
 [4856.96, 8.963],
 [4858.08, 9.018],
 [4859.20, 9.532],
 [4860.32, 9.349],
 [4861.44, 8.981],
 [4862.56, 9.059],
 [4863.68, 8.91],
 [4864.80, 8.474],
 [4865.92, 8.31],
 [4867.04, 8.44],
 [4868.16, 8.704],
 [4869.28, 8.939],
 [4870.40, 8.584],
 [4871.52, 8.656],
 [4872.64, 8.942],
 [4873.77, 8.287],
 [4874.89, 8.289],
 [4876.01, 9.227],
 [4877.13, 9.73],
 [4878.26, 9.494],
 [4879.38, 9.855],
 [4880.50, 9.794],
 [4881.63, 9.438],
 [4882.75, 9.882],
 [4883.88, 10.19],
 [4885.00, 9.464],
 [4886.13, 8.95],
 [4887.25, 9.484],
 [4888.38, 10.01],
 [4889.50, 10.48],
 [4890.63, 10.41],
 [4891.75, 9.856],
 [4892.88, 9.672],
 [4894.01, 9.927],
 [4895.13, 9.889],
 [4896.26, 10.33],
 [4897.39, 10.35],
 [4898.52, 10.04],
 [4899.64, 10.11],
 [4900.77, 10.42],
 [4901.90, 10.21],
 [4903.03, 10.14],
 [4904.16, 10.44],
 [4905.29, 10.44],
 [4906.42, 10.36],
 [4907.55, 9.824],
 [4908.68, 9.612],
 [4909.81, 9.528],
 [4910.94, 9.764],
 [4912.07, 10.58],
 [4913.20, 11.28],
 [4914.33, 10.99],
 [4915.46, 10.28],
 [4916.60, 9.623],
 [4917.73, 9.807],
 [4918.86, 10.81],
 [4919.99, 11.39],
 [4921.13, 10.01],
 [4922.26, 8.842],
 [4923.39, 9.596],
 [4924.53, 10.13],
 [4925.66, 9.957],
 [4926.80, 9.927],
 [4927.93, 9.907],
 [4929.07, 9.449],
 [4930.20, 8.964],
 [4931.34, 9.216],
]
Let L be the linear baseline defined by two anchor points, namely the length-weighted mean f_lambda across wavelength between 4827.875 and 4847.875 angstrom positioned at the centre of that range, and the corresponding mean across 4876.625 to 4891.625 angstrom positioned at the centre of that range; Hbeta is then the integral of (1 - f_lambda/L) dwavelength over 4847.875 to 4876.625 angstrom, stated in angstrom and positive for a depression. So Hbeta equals 2.68 angstrom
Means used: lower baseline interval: 10.1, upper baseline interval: 9.79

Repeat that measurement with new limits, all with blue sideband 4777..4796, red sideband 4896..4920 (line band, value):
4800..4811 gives 0.09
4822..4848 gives 0.51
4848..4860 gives 1.12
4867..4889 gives 2.23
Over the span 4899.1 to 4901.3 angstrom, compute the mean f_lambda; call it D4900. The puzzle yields 10.3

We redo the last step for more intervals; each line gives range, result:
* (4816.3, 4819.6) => 10.8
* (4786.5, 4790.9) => 10.2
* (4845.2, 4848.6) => 9.33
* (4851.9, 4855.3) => 9.33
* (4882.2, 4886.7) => 9.62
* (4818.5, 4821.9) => 11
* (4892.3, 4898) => 10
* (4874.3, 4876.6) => 8.79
